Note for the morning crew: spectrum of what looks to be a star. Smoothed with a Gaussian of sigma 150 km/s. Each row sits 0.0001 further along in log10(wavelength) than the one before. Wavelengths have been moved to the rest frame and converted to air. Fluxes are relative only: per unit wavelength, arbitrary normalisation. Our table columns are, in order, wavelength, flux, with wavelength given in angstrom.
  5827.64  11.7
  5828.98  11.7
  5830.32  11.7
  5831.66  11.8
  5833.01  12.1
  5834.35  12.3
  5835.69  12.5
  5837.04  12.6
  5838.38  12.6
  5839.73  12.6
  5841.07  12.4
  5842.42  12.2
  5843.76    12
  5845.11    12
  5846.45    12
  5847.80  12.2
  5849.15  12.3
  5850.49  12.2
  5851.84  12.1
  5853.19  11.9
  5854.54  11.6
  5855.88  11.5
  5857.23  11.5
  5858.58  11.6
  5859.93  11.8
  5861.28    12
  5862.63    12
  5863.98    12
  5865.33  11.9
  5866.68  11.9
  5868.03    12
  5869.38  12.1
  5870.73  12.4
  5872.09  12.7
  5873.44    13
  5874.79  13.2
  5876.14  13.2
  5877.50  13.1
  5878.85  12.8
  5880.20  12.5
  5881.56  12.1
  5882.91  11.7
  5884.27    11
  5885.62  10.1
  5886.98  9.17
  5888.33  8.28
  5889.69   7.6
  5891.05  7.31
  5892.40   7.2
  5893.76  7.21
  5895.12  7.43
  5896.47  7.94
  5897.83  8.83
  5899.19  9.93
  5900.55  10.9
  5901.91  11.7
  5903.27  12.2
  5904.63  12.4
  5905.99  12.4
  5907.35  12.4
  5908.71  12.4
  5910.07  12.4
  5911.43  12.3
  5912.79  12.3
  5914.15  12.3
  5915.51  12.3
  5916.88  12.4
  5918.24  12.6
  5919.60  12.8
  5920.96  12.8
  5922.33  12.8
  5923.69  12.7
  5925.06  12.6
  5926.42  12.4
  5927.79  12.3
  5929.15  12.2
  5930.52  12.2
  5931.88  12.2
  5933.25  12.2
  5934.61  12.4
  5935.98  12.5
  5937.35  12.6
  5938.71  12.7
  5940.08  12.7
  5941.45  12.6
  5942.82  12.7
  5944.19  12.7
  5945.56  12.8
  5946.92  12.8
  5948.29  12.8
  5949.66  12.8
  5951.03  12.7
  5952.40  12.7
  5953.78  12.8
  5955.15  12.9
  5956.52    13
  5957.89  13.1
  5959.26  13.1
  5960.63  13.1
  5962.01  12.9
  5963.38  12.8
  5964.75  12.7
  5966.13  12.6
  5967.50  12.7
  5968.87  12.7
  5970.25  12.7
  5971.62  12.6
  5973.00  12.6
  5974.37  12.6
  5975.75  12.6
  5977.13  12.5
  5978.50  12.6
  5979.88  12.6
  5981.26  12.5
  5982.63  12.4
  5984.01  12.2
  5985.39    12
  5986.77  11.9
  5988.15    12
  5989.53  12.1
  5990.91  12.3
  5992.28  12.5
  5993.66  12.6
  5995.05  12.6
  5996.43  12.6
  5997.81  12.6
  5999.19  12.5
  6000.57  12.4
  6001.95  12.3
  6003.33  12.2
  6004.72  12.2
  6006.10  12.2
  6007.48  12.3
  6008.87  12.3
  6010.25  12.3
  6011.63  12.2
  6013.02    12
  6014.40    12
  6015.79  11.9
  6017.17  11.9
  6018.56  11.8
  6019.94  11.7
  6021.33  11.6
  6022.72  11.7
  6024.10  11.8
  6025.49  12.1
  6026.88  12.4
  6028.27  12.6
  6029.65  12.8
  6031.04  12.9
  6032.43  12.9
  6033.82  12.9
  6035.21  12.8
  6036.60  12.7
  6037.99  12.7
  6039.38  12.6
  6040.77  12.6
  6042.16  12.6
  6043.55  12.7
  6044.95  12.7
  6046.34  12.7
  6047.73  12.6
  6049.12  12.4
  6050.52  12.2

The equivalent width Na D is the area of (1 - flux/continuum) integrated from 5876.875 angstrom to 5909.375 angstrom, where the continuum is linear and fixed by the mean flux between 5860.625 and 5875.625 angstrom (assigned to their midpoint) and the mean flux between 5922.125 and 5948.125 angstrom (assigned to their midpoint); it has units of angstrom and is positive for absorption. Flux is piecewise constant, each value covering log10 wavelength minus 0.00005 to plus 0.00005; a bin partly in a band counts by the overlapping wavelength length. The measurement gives 5.3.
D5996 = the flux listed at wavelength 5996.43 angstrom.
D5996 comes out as 12.6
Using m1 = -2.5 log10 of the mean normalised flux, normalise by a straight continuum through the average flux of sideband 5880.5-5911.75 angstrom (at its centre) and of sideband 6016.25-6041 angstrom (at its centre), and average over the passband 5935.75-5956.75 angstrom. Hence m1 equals -0.16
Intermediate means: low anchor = 10.2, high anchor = 12.4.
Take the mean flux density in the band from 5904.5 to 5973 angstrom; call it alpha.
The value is 12.6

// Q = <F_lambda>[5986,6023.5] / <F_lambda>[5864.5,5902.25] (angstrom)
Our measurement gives 1.1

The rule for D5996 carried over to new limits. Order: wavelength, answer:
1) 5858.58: 11.6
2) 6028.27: 12.6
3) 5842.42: 12.2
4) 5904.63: 12.4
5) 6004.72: 12.2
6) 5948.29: 12.8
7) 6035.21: 12.8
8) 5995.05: 12.6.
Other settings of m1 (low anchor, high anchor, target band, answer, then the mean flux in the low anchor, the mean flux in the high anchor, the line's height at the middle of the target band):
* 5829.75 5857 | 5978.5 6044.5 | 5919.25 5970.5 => -0.037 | 12.1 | 12.3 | 12.2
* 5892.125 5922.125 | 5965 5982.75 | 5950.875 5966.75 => -0.050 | 11.2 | 12.6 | 12.3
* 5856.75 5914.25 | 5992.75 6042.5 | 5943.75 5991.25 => -0.065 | 11.2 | 12.3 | 11.9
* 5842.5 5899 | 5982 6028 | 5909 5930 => -0.086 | 11.2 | 12.2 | 11.5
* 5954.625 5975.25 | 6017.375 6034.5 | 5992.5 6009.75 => 0.007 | 12.8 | 12.3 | 12.5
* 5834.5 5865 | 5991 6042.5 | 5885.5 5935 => 0.097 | 12.1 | 12.3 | 12.2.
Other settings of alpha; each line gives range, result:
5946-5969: 12.8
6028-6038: 12.8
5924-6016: 12.5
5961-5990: 12.5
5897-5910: 11.5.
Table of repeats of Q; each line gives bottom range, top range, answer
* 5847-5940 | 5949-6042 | 1.07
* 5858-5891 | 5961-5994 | 1.08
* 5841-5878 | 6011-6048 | 1.02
